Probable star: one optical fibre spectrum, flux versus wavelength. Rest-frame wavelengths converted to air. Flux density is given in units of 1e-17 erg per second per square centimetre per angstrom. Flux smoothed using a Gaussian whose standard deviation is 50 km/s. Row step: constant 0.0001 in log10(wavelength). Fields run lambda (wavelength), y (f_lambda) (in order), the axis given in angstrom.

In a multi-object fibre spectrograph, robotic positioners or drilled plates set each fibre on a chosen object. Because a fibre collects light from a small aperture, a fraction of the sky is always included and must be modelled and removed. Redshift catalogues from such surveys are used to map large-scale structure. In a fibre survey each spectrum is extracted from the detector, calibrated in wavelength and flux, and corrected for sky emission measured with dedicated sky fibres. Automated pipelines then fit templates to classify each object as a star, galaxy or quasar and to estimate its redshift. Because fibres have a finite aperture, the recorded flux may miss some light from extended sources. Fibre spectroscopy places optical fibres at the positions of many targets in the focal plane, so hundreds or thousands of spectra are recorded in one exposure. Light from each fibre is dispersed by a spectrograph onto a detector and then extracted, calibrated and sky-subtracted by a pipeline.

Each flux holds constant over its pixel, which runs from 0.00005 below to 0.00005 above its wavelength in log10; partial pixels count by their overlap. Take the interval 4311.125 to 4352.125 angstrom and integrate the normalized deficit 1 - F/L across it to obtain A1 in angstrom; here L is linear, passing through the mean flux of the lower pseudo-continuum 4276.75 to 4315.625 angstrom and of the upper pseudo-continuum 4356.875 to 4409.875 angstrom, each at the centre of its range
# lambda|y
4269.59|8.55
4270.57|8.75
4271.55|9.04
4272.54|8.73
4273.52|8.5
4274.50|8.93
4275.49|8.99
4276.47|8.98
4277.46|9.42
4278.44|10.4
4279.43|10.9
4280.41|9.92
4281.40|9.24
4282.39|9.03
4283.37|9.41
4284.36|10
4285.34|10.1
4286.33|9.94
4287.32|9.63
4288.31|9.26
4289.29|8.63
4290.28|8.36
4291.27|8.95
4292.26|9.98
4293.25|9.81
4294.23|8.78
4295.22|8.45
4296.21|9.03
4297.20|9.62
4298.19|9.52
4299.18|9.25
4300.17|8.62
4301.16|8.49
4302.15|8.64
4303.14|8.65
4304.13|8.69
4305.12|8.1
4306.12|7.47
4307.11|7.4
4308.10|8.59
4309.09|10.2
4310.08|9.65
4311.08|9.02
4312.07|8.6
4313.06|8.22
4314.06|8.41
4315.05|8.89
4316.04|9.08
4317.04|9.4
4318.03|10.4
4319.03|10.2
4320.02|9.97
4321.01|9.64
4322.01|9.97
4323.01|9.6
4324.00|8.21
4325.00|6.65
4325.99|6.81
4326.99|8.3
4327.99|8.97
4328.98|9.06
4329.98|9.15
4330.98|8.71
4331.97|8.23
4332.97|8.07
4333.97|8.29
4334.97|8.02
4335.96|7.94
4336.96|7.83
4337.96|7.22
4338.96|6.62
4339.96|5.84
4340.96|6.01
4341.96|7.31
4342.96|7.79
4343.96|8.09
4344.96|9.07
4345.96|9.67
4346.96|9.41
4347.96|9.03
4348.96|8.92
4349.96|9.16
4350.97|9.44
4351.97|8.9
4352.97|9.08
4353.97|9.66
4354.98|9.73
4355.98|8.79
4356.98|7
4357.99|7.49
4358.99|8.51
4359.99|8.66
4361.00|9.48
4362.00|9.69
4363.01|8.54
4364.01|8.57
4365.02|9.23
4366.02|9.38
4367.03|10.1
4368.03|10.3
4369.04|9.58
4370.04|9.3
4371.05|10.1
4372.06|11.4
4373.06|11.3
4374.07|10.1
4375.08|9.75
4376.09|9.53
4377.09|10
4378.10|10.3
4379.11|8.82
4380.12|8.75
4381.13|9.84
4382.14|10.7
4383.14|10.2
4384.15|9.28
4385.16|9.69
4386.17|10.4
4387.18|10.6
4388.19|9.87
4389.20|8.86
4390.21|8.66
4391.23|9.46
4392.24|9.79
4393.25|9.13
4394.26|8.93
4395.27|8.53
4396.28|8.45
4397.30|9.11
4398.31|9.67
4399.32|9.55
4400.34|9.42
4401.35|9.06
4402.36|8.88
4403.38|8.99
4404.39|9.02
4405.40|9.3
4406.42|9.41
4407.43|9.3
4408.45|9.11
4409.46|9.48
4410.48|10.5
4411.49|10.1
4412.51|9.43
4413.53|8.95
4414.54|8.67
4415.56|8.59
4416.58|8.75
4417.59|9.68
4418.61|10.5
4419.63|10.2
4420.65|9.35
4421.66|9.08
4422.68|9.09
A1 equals 3.2 angstrom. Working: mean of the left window 9.11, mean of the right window 9.43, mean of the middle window 8.52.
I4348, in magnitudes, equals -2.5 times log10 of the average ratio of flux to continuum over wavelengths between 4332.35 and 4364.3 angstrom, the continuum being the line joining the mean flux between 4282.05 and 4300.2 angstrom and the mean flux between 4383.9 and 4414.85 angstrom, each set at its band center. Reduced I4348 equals 0.12 mag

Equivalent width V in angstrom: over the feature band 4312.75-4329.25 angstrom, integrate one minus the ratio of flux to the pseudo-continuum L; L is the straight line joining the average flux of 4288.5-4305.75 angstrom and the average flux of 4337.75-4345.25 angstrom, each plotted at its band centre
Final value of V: -1.95 angstrom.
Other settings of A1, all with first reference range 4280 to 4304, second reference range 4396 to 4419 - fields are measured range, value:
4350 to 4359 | 0.48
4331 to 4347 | 2.47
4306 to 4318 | 0.49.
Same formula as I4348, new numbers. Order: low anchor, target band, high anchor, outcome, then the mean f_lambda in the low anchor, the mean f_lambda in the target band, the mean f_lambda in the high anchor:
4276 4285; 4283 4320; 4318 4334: 0.03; 9.71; 9.08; 8.81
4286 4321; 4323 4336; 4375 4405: 0.11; 9.03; 8.26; 9.44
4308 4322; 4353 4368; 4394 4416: 0.04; 9.35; 8.97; 9.21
